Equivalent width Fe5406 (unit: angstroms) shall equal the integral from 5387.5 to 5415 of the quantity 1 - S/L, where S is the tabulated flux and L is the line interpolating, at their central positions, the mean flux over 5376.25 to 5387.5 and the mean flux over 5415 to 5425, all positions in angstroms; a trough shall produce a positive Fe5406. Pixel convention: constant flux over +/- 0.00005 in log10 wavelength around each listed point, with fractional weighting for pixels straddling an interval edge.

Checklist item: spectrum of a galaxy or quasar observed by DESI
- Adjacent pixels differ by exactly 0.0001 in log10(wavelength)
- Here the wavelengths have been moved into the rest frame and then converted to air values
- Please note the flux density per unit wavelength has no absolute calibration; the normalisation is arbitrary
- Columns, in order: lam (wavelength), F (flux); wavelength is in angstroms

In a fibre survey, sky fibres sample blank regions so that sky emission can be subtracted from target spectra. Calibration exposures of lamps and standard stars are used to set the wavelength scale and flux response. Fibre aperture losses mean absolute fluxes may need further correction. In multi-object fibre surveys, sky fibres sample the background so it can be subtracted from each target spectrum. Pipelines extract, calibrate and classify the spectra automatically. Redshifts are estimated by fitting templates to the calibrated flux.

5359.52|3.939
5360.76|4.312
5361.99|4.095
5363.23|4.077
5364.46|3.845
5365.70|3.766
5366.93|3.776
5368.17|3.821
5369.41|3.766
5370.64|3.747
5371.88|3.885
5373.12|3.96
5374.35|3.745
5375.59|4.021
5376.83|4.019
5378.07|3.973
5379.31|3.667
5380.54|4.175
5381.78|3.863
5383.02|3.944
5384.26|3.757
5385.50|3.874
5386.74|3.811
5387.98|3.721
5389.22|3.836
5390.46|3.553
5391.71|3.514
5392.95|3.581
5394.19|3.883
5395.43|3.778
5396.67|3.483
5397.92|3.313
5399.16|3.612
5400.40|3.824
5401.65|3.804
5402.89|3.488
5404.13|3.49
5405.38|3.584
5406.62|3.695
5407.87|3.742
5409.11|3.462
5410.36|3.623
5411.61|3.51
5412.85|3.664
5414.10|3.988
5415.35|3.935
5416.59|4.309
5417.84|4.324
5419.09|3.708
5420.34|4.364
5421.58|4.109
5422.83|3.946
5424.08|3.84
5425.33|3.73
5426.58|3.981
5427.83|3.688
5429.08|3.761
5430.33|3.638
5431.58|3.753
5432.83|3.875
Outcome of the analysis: 2.3 angstroms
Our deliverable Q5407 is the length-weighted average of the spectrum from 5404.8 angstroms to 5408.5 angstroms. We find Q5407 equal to 3.68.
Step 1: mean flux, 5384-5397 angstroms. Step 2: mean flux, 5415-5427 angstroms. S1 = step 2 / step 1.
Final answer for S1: 1.1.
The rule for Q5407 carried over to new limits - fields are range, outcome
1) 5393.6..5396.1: 3.83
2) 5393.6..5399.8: 3.62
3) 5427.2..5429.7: 3.72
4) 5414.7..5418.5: 4.18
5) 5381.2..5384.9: 3.85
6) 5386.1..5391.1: 3.73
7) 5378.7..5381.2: 3.93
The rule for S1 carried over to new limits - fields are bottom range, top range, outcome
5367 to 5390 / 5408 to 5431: 1.00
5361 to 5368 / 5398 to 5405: 0.92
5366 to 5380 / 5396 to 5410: 0.93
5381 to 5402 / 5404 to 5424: 1.04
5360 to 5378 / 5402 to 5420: 0.96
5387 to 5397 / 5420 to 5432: 1.05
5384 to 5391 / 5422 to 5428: 1.02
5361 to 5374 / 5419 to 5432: 1.00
